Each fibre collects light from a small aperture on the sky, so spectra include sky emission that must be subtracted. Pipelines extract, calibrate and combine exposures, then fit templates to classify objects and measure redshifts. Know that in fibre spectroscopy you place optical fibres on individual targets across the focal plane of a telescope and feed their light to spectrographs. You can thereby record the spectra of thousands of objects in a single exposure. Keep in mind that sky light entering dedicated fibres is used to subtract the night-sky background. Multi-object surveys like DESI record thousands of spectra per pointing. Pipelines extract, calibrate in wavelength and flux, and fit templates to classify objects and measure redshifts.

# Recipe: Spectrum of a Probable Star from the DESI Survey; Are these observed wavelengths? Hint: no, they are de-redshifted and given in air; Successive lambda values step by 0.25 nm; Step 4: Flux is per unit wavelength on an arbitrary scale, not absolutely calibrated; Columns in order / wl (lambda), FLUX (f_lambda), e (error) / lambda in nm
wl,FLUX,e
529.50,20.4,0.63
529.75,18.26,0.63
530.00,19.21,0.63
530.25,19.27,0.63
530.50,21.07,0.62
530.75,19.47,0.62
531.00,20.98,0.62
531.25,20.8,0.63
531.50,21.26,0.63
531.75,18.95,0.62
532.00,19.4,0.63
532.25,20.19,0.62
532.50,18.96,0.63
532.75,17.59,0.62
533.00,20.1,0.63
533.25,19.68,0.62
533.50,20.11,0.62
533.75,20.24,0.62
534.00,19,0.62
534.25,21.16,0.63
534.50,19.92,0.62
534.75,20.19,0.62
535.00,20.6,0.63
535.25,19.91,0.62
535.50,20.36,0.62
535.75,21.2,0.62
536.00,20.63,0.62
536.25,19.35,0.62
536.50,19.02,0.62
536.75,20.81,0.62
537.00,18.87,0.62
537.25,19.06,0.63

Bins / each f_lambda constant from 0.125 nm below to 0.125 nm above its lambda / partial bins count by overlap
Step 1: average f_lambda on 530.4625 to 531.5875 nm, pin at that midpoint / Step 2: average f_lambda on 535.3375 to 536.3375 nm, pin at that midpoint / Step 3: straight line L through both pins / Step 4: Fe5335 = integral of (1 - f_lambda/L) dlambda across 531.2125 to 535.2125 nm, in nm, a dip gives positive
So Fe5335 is 0.13 nm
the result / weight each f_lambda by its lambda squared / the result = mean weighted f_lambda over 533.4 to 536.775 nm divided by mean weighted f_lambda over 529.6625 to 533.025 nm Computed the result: 1.0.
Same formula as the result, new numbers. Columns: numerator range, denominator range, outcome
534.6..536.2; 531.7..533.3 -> 1.07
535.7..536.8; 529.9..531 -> 1.03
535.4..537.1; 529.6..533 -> 1.04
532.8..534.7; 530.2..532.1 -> 1.00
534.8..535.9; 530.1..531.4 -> 1.03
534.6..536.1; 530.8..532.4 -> 1.03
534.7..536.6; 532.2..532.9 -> 1.08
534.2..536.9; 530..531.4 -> 1.02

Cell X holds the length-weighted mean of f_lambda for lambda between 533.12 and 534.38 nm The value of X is 20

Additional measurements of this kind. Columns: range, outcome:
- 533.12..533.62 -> 19.9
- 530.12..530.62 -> 20.2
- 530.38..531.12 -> 20.5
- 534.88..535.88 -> 20.5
